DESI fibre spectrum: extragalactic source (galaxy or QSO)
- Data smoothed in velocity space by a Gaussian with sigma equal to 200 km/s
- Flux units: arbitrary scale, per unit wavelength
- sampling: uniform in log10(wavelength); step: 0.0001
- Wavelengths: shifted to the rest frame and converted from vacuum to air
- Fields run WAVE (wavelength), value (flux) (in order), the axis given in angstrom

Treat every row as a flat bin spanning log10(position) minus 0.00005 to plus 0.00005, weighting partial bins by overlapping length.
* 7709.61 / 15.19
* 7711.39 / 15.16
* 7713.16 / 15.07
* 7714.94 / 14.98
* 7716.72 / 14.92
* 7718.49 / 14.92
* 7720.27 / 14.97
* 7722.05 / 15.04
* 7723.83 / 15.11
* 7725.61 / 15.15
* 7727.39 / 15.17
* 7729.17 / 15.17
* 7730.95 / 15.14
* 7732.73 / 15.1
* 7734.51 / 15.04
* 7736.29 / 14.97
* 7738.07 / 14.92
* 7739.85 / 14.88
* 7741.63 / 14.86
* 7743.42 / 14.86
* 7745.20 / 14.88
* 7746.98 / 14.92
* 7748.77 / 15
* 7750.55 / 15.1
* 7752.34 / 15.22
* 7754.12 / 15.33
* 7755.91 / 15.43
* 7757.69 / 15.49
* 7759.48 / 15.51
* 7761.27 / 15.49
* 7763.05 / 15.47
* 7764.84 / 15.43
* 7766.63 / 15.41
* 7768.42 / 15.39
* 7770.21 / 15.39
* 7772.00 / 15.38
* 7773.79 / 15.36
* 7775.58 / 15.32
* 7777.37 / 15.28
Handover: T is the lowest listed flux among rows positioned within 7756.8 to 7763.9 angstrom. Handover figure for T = 15.47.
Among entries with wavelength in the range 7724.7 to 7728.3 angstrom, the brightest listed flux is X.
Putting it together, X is 15.17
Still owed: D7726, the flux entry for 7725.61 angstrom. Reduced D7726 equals 15.15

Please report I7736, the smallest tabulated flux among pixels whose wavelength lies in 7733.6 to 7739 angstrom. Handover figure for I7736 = 14.92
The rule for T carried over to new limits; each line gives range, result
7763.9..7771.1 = 15.39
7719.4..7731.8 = 14.97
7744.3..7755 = 14.88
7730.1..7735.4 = 15.04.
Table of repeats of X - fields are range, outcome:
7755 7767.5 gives 15.51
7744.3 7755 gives 15.33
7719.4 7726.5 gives 15.15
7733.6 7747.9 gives 15.04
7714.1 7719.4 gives 14.98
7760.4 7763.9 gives 15.49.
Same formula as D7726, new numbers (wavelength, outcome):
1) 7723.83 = 15.11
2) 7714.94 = 14.98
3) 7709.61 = 15.19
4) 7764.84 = 15.43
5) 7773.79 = 15.36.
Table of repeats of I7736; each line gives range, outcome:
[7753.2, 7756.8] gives 15.33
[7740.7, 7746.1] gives 14.86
